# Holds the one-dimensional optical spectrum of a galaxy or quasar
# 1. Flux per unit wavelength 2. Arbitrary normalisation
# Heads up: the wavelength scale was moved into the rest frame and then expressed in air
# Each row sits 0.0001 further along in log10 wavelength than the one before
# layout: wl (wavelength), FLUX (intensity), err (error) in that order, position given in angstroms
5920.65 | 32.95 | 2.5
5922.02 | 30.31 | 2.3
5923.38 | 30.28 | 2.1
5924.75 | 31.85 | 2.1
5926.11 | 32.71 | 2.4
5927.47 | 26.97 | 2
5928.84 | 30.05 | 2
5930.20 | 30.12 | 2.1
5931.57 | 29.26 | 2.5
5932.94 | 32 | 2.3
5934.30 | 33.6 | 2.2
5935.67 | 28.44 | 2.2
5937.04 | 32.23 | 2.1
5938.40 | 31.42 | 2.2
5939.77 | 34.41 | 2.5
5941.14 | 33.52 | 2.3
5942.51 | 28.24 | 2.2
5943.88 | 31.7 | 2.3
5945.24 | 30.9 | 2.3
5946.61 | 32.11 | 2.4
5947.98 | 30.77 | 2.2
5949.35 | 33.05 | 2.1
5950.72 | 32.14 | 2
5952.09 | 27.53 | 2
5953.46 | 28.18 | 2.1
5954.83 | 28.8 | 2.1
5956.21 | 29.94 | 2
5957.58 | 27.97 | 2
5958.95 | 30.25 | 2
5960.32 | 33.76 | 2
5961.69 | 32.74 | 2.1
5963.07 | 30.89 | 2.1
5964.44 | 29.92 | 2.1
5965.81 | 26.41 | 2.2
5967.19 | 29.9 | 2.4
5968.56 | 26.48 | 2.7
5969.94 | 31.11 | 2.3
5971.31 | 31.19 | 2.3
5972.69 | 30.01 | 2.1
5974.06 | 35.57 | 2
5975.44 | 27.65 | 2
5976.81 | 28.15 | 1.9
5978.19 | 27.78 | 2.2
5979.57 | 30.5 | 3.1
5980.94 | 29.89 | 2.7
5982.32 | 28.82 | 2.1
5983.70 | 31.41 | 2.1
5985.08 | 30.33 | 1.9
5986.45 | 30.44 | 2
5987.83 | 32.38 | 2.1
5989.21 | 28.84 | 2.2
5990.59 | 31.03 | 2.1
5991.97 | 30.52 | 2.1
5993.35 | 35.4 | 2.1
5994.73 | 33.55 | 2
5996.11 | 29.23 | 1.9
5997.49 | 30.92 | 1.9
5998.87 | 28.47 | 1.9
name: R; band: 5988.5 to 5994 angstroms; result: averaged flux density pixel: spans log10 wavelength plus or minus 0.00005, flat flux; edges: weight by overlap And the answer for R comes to 31.4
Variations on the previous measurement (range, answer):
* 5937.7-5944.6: 31.9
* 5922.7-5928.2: 30.4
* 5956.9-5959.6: 29.1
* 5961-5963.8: 31.8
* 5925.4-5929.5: 30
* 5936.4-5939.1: 31.9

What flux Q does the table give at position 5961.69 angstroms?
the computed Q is 32.74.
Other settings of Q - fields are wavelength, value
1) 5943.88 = 31.7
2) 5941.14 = 33.52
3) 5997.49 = 30.92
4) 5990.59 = 31.03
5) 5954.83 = 28.8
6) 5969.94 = 31.11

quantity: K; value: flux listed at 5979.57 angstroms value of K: 30.5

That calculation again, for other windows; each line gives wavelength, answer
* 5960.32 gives 33.76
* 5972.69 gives 30.01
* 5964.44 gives 29.92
